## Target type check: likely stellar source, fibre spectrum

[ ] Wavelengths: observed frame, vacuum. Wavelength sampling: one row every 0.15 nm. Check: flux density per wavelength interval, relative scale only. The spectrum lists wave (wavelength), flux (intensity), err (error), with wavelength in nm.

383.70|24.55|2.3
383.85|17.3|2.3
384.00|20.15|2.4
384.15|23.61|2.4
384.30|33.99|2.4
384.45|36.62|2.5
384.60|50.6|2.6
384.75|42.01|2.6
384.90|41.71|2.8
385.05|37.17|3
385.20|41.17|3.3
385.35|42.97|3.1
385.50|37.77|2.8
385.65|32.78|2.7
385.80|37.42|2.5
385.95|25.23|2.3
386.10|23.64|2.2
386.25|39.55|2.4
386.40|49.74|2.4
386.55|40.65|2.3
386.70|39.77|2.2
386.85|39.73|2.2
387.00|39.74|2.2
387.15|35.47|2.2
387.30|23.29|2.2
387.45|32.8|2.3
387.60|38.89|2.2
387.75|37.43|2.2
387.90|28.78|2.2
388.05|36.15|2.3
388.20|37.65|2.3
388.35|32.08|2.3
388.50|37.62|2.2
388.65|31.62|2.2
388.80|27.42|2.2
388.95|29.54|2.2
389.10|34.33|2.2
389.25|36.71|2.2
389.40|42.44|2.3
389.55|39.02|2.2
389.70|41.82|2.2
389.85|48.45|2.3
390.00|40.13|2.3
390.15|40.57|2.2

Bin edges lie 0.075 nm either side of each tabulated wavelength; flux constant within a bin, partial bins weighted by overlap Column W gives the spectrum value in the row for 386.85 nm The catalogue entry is 39.73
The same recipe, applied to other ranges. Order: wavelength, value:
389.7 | 41.82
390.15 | 40.57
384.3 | 33.99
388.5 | 37.62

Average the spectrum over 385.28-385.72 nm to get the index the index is 37.8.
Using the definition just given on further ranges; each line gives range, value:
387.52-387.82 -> 38.1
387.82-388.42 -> 33.7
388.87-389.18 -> 31.9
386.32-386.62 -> 45.2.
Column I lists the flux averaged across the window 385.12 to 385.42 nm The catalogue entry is 42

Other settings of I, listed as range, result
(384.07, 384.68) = 36.1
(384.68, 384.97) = 41.9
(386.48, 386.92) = 40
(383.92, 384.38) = 25.9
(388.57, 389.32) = 31.9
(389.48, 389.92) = 43.1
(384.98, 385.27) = 39.2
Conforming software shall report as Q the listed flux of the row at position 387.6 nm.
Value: 38.89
